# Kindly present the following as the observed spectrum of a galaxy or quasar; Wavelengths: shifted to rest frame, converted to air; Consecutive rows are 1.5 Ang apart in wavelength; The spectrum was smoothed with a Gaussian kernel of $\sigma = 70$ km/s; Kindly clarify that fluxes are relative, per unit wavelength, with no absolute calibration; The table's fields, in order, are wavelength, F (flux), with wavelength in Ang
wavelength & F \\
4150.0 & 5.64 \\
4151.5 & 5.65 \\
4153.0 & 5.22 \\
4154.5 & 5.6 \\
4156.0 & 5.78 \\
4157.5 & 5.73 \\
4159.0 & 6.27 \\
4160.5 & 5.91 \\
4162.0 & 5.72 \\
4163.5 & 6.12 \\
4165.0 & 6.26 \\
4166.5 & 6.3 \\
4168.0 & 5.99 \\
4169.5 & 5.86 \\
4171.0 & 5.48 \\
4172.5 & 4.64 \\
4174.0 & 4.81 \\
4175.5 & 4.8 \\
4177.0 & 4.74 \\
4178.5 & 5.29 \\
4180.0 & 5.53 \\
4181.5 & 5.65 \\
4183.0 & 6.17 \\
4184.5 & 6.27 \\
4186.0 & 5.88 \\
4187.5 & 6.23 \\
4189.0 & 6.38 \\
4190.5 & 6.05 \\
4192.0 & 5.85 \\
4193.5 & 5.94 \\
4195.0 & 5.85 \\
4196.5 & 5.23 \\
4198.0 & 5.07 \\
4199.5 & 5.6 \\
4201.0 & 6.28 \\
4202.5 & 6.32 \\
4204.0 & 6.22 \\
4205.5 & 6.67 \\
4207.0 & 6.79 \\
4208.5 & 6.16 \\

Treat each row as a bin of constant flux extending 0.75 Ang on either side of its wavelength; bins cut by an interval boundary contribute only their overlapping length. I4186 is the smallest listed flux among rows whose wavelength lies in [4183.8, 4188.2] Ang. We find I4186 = 5.88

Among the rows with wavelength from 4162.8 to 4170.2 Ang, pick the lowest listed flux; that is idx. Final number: 5.86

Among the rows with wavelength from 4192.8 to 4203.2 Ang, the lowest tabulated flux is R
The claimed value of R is 5.07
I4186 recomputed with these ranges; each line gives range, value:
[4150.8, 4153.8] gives 5.22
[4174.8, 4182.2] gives 4.74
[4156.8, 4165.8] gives 5.72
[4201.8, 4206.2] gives 6.22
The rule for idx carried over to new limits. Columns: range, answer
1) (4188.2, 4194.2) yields 5.85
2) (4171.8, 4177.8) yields 4.64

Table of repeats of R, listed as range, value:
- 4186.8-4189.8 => 6.23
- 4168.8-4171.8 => 5.48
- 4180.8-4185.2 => 5.65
